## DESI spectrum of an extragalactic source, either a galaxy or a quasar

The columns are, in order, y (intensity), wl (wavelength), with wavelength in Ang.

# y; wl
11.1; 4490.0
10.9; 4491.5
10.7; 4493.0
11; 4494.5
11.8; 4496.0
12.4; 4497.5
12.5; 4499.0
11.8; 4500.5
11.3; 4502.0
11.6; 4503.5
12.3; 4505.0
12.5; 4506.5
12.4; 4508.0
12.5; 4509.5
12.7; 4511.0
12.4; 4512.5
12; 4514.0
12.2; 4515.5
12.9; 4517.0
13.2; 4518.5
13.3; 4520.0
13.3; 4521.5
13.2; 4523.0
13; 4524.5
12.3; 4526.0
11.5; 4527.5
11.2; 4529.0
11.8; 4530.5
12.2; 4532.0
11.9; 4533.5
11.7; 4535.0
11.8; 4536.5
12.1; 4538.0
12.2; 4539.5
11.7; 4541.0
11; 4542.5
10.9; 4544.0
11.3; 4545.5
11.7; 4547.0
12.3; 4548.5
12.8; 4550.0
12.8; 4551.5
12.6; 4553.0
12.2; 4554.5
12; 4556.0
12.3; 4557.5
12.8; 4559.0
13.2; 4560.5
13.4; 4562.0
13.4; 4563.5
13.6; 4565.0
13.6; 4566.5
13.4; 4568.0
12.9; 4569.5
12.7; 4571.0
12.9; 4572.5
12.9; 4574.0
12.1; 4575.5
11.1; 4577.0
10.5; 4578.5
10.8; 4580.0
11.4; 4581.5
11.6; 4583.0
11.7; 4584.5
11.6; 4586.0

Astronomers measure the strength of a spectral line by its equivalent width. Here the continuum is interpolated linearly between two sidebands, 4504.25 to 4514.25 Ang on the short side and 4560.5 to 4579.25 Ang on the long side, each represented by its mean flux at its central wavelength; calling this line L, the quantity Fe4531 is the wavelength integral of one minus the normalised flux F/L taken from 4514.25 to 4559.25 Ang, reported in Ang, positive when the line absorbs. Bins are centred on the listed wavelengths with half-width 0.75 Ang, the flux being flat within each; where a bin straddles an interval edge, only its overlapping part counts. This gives 1.3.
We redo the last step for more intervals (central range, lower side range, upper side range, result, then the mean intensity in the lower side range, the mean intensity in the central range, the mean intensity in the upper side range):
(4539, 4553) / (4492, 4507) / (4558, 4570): 1.1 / 11.8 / 11.9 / 13.3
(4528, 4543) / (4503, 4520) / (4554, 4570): 1.1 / 12.5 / 11.8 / 13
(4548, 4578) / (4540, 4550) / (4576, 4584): -3.6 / 11.6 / 12.7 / 11.1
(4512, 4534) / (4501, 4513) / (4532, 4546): -0.9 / 12.2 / 12.4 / 11.7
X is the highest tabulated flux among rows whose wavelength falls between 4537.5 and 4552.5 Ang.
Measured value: 12.8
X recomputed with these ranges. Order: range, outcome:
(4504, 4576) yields 13.6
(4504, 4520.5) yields 13.3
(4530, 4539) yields 12.2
